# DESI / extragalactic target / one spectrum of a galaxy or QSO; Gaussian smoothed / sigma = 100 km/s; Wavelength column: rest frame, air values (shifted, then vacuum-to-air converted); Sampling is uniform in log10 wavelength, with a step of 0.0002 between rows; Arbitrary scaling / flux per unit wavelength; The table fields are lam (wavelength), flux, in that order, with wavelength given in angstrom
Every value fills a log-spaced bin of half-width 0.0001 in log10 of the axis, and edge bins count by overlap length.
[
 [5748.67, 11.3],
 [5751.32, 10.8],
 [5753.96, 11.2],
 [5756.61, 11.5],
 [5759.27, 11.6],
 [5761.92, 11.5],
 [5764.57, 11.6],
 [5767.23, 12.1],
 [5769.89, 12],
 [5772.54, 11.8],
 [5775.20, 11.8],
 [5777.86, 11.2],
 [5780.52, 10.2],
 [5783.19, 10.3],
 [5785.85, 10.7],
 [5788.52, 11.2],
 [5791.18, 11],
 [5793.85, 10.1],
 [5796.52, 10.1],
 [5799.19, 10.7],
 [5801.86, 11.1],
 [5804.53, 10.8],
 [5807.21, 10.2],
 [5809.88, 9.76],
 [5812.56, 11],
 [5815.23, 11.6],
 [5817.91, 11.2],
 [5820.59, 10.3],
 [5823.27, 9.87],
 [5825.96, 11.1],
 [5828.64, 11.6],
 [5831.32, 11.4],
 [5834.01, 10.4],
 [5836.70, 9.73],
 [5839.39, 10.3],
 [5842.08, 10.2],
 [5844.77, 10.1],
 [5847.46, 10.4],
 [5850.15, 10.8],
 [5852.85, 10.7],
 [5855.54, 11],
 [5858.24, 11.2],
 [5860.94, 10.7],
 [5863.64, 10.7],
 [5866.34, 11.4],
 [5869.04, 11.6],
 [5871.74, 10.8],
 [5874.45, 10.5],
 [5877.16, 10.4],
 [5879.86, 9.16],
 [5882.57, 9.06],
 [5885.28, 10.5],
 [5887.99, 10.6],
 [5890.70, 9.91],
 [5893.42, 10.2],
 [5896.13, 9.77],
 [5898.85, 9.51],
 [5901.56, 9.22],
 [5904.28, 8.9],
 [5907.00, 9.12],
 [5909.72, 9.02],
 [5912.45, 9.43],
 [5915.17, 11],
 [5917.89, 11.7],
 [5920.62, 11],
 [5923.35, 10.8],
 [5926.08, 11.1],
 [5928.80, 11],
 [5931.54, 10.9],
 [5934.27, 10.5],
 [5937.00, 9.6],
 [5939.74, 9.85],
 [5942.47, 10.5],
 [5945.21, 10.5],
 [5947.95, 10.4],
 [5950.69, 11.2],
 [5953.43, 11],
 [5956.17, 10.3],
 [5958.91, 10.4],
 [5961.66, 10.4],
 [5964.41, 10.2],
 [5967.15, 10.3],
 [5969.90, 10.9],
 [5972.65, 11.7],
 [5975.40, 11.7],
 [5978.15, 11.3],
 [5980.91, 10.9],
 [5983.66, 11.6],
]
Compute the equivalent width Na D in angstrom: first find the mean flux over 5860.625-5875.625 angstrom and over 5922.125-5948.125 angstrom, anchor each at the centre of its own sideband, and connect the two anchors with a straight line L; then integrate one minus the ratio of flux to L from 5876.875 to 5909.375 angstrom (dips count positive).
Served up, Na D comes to 3.5 angstrom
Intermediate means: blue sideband 11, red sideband 10.5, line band 9.65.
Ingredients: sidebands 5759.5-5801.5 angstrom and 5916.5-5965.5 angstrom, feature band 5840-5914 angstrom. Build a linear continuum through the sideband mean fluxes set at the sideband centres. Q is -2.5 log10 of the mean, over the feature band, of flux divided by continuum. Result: 0.07 mag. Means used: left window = 11.1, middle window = 10.2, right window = 10.6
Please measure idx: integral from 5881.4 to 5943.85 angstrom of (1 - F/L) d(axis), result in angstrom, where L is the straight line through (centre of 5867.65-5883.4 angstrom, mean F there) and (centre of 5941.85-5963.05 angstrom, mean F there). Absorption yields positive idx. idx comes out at 1.8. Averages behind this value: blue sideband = 10.3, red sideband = 10.6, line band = 10.1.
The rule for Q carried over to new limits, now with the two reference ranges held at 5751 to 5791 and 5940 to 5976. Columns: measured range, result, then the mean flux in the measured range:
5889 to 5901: 0.112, 9.83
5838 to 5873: 0.026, 10.8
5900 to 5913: 0.189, 9.12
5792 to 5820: 0.053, 10.7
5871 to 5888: 0.089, 10.1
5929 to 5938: 0.033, 10.4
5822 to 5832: 0.014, 11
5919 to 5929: -0.019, 11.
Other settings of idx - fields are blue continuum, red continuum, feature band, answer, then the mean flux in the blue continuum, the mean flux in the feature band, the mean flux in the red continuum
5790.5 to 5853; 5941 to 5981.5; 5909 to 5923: 0.3 angstrom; 10.6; 10.5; 10.8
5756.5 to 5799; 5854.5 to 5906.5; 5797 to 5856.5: 0.4 angstrom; 11.1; 10.6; 10.2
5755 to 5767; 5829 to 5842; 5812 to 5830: -0.4 angstrom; 11.6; 11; 10.5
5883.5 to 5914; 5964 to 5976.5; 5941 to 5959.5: 0.0 angstrom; 9.65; 10.6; 11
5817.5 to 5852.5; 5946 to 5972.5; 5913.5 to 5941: -0.3 angstrom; 10.6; 10.7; 10.6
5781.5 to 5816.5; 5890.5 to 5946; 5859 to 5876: -0.9 angstrom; 10.7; 10.9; 10.2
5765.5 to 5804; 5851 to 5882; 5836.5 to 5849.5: 0.7 angstrom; 11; 10.2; 10.7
